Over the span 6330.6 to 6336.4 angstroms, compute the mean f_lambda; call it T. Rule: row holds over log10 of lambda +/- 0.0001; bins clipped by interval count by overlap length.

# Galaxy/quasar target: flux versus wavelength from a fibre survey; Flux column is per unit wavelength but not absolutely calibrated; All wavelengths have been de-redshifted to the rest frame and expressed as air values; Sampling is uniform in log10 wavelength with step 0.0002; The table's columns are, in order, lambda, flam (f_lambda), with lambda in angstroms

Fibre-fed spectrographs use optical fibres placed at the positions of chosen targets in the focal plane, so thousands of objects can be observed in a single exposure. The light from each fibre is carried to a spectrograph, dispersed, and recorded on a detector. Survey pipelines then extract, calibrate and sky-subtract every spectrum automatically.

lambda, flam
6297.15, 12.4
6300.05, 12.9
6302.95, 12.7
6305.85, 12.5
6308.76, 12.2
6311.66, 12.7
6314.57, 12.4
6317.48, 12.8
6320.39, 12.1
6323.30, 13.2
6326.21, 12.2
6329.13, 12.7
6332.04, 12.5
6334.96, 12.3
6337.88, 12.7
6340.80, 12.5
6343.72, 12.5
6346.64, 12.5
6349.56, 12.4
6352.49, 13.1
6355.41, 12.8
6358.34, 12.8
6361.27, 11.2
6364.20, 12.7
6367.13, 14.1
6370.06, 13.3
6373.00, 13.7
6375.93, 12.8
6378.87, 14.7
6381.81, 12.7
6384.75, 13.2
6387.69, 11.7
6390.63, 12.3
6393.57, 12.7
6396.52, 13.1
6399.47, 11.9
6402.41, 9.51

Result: 12.4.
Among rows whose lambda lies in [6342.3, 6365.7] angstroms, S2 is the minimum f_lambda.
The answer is 11.2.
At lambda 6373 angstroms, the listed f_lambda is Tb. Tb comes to 13.7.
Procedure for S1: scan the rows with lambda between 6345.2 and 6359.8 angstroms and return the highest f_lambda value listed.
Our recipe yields 13.1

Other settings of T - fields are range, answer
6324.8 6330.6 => 12.5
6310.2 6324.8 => 12.6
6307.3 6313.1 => 12.5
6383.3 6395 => 12.5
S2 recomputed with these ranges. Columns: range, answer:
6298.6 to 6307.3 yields 12.5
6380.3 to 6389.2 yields 11.7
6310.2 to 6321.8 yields 12.1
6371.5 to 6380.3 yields 12.8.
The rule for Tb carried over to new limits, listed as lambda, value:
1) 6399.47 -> 11.9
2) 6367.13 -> 14.1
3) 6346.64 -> 12.5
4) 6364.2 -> 12.7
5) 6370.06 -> 13.3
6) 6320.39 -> 12.1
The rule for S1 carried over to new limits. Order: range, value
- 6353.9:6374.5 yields 14.1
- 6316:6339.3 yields 13.2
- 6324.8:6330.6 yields 12.7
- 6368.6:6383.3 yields 14.7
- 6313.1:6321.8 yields 12.8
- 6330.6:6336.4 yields 12.5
